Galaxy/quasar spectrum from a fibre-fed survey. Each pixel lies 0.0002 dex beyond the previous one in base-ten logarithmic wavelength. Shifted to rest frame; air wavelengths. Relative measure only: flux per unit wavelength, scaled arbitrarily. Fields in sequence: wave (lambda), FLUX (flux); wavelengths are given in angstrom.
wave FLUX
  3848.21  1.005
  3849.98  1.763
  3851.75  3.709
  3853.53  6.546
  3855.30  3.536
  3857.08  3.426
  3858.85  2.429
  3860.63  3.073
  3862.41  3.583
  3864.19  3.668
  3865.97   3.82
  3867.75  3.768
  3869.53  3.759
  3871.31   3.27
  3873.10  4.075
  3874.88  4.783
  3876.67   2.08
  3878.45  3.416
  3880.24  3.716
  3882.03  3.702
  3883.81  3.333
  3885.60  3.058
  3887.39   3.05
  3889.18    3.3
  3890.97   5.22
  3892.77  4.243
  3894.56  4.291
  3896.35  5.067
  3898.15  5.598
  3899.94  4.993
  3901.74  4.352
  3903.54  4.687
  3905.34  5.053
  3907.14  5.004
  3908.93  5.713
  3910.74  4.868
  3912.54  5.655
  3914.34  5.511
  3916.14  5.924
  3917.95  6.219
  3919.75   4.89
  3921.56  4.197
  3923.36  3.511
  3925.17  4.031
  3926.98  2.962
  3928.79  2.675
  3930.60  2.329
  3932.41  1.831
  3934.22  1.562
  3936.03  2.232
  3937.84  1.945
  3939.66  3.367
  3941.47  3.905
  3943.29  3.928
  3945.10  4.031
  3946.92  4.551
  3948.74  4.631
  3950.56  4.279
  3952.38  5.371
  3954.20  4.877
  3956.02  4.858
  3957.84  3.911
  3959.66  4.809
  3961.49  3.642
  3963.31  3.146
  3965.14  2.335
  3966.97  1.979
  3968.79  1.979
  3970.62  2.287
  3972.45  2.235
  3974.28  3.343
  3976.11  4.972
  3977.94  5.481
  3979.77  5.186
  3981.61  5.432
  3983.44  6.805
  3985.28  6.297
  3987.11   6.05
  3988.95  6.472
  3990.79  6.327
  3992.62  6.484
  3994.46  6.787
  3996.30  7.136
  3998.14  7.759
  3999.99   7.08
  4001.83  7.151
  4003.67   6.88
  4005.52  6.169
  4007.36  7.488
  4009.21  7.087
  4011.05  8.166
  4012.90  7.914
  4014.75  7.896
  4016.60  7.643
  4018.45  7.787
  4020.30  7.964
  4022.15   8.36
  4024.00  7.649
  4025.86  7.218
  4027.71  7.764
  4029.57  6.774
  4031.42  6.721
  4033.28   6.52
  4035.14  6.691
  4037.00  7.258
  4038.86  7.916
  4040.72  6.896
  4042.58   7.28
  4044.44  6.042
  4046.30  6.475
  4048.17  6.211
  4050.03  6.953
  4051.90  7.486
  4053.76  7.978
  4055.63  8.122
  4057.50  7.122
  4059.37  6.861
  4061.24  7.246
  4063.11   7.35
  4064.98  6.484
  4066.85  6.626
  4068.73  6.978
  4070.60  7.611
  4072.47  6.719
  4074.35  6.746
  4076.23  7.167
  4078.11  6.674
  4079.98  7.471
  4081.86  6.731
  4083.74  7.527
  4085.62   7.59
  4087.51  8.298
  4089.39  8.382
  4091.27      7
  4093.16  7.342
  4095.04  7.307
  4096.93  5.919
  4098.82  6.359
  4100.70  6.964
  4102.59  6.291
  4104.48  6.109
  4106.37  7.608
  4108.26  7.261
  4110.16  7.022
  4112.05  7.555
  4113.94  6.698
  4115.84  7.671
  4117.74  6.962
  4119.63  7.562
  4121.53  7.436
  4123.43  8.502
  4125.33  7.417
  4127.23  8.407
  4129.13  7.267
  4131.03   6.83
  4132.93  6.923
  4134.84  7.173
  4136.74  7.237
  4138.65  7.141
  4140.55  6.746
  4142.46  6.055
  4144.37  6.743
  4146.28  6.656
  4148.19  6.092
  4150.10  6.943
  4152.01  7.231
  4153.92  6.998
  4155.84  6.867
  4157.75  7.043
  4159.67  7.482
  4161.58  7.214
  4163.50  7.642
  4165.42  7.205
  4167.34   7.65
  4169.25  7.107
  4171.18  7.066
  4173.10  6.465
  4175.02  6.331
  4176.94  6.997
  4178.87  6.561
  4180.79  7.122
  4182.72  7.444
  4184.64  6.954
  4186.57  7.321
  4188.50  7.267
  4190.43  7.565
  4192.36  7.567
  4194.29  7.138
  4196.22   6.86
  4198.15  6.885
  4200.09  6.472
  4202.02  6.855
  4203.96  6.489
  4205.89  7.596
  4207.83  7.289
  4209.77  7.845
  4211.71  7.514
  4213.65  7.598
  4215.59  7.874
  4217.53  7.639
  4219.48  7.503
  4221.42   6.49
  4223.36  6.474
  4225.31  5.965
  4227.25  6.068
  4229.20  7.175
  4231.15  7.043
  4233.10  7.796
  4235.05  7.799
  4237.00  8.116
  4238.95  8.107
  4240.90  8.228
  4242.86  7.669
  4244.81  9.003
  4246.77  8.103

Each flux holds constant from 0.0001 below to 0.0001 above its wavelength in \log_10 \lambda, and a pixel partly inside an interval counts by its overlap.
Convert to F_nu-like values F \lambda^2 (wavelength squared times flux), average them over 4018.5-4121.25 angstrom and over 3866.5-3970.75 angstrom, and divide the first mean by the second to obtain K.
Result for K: 1.96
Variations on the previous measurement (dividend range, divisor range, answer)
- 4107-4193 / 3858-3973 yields 2.08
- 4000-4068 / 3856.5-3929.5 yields 1.86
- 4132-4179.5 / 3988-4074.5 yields 1.03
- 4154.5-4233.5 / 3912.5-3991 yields 1.95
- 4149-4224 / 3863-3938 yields 2.06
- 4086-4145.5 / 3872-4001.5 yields 1.78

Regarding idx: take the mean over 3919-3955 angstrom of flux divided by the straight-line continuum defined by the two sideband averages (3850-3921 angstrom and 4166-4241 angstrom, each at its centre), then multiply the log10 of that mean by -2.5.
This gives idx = 0.31 mag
